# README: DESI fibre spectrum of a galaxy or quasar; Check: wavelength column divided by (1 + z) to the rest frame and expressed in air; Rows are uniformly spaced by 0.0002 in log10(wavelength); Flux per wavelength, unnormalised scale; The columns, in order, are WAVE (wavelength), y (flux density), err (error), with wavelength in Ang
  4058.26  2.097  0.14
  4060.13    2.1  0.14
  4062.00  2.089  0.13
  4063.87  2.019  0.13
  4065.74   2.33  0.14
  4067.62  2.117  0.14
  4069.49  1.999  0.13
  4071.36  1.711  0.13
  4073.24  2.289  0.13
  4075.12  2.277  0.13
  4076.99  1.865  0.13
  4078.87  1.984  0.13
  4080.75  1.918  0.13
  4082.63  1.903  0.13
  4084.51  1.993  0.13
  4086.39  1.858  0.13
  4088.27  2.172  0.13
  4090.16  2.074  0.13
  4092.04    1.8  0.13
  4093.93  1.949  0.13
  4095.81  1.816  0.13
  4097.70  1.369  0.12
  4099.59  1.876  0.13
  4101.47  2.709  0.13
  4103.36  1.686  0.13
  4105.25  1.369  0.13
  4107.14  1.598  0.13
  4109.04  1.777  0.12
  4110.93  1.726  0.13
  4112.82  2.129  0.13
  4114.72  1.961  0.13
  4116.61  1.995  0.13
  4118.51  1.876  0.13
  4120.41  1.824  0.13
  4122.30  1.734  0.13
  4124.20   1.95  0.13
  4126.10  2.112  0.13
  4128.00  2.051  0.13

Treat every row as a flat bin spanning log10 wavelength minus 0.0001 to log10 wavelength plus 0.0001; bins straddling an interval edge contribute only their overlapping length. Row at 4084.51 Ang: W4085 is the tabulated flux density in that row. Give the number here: 1.993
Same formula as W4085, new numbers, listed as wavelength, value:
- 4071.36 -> 1.711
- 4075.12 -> 2.277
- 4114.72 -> 1.961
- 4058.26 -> 2.097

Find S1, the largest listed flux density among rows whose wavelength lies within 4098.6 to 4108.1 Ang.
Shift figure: 2.709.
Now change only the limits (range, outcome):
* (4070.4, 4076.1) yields 2.289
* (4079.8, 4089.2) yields 2.172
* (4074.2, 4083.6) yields 2.277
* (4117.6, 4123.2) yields 1.876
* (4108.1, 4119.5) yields 2.129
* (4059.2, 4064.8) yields 2.1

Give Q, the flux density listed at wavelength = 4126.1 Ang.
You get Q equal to 2.112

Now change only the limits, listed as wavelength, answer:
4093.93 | 1.949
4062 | 2.089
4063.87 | 2.019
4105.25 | 1.369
